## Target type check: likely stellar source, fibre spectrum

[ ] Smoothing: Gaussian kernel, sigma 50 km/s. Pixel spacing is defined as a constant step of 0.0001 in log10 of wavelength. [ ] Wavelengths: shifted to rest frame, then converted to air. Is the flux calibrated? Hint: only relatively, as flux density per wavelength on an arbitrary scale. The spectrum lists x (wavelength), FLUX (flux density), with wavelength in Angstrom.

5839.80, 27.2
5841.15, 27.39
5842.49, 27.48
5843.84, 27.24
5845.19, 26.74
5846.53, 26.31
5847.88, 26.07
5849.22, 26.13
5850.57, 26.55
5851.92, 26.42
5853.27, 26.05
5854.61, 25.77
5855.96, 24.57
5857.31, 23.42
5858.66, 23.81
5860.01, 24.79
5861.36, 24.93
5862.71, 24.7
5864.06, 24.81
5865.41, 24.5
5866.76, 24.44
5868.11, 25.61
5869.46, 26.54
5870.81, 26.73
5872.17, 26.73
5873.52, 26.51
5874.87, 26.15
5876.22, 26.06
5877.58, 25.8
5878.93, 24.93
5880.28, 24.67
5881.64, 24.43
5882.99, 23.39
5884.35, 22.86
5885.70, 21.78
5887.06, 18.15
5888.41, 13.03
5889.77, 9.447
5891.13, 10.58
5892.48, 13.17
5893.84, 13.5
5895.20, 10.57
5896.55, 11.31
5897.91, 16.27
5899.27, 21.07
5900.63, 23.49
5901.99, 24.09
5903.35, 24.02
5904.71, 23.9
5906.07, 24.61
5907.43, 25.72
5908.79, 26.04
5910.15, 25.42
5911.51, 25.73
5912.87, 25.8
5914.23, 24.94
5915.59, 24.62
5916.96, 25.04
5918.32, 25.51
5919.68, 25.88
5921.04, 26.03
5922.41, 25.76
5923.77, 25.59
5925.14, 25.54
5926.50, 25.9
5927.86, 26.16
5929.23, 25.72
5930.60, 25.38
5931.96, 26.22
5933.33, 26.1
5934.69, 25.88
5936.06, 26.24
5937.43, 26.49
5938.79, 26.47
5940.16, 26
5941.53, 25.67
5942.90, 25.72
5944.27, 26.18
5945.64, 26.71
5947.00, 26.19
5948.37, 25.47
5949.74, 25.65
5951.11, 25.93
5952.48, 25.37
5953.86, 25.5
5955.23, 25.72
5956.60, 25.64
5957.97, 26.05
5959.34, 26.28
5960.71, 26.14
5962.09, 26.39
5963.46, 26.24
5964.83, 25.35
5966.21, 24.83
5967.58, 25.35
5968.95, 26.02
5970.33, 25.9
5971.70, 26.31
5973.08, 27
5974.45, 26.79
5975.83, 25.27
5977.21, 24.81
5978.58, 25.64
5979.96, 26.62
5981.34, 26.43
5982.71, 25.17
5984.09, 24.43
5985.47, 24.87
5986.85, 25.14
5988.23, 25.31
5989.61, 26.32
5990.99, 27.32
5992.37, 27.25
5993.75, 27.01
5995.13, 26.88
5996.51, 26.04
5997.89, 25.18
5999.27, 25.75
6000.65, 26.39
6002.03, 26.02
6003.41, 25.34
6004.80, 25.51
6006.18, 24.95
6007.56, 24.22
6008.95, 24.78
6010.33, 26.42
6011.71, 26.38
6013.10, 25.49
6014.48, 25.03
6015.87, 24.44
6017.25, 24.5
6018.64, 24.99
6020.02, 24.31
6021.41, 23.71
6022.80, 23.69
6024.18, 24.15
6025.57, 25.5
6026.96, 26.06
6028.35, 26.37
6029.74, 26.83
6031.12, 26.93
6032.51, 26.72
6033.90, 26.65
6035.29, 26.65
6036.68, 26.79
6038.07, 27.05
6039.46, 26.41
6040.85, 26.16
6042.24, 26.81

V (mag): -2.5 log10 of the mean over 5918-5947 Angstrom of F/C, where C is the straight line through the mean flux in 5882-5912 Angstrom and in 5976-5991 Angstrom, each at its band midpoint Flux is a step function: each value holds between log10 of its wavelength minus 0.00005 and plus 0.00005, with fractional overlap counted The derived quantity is -0.18 mag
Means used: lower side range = 19.5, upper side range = 25.5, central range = 26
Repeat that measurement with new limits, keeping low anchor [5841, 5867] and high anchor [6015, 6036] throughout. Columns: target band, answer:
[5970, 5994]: -0.020 mag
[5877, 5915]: 0.230 mag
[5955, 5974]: -0.020 mag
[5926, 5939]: -0.023 mag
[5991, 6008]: -0.022 mag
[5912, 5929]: -0.002 mag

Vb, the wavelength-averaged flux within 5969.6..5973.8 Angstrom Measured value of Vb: 26.4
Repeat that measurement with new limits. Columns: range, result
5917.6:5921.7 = 25.9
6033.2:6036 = 26.6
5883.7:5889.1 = 18.9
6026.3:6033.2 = 26.6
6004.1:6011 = 25.2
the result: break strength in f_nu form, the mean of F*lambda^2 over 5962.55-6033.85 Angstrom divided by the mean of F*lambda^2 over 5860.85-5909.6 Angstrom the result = 1.22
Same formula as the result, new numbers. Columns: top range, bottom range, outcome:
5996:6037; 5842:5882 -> 1.05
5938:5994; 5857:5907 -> 1.23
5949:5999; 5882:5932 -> 1.21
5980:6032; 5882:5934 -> 1.20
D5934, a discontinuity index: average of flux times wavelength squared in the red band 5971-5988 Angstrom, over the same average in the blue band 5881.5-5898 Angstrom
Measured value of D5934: 1.68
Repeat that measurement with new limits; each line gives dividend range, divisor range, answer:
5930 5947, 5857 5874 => 1.06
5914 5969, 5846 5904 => 1.18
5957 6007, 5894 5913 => 1.23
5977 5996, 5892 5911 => 1.31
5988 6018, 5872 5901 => 1.37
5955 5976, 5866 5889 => 1.11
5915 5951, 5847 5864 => 1.05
